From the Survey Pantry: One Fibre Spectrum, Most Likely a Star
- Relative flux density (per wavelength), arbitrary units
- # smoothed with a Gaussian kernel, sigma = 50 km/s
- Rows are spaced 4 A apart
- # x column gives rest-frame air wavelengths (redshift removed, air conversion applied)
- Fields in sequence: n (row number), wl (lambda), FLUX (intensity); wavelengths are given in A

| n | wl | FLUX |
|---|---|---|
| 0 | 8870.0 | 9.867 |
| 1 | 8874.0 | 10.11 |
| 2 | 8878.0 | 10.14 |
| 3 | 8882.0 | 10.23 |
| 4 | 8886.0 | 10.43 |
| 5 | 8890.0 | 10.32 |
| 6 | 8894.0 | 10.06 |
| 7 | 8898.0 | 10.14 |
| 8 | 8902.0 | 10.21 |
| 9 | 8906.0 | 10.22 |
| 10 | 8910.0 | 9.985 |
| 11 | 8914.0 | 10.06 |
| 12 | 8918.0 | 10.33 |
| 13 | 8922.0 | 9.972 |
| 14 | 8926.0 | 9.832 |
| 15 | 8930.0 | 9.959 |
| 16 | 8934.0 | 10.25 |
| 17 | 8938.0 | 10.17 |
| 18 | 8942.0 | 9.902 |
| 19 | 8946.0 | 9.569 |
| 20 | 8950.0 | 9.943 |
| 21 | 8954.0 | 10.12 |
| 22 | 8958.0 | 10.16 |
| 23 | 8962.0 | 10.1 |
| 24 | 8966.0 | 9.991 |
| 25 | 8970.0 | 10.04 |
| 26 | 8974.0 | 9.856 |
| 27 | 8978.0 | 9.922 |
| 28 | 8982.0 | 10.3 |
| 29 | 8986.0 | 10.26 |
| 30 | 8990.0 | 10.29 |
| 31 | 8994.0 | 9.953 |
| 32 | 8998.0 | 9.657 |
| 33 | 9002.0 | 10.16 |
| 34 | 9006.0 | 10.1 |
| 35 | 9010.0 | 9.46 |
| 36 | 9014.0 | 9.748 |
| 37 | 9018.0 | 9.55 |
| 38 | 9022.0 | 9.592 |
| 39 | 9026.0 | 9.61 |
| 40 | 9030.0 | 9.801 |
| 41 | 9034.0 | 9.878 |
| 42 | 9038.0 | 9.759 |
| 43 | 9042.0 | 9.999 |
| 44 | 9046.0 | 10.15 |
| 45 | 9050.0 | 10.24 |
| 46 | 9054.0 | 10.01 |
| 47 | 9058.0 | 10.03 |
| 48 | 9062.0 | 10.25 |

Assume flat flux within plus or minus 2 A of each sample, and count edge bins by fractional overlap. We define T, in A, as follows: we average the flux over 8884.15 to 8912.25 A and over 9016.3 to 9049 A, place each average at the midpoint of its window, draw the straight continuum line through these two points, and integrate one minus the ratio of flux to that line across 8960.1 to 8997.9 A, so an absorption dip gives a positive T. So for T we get -0.4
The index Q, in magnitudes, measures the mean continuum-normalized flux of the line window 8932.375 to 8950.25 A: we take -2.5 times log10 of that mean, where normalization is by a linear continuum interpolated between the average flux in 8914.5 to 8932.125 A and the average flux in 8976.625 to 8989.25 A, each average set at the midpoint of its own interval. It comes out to 0.01 mag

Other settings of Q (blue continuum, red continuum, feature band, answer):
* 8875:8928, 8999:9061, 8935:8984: 0.00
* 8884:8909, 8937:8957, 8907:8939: 0.00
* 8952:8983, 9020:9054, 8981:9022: 0.01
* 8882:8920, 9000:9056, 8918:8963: 0.01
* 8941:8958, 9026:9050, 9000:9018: 0.01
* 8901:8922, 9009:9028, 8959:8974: -0.02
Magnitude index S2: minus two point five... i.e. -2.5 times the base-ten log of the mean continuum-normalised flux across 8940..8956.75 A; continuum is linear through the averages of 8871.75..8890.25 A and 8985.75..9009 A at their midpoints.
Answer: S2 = 0.02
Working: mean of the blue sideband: 10.2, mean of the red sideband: 10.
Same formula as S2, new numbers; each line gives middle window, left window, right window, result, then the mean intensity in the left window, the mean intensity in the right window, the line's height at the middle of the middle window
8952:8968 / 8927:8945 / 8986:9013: -0.010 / 10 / 9.95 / 10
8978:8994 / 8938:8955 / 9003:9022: -0.043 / 9.9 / 9.73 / 9.8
